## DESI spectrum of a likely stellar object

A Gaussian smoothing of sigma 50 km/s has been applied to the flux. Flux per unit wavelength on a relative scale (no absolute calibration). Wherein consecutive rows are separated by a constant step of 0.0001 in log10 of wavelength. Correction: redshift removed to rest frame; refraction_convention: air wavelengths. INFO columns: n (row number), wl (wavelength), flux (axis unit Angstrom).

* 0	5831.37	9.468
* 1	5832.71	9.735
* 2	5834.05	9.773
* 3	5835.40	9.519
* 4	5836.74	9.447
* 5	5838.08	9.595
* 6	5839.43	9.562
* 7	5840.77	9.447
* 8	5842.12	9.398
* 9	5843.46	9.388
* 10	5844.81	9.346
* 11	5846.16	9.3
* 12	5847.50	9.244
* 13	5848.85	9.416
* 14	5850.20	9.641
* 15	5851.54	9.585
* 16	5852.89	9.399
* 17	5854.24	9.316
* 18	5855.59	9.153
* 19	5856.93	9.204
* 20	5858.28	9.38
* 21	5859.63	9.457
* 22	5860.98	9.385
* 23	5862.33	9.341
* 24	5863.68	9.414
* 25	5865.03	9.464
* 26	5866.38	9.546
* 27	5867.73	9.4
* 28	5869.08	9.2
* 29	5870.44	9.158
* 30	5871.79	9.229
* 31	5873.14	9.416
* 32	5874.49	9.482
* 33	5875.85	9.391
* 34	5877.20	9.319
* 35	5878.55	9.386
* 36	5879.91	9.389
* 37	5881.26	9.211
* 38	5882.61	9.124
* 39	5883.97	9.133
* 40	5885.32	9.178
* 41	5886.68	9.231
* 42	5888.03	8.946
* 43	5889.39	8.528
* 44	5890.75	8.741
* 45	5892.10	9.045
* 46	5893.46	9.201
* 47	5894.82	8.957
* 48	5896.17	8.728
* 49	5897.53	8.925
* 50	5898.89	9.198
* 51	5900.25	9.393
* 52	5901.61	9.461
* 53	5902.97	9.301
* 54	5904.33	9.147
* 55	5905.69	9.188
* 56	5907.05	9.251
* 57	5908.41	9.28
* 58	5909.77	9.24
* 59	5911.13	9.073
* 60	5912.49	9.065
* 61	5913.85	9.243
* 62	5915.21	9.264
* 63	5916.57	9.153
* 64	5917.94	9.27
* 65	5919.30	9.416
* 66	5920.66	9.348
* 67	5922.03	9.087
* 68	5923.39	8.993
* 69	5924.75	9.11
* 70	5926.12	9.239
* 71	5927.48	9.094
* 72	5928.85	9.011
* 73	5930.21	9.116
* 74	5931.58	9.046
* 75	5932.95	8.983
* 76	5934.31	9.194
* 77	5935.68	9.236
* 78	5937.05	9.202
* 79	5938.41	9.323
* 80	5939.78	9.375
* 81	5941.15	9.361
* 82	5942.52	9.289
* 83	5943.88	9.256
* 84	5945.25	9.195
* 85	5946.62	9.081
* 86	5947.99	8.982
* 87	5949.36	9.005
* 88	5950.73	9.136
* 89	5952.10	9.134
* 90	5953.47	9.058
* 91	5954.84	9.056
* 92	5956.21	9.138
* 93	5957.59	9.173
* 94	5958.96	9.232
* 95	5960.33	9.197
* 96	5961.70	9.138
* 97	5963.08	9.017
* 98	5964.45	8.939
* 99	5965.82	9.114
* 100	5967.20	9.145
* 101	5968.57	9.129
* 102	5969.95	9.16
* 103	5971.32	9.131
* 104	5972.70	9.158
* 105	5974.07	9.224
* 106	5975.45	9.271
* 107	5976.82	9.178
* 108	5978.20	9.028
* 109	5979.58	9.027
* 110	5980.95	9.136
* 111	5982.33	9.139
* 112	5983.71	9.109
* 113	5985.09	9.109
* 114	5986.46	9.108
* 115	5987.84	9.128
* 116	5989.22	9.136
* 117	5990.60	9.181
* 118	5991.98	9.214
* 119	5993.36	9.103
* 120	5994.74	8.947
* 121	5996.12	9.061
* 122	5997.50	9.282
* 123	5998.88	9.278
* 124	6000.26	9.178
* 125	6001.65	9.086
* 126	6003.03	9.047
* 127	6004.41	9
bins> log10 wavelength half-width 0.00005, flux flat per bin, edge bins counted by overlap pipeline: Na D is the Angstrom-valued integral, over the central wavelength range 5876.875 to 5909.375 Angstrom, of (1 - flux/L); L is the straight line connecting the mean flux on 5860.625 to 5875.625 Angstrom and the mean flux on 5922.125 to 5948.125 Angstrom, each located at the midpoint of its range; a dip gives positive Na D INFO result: 0.5 Angstrom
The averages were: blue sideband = 9.36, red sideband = 9.17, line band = 9.13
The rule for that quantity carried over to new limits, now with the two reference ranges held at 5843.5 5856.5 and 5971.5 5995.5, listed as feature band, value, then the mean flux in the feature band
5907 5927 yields 0.11 Angstrom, 9.2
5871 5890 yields 0.22 Angstrom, 9.22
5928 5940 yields 0.08 Angstrom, 9.15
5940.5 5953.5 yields 0.06 Angstrom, 9.16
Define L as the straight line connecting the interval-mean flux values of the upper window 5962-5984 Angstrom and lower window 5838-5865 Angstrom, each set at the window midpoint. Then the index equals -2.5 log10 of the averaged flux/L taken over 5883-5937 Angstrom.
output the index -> 0.02 mag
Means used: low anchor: 9.39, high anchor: 9.12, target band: 9.13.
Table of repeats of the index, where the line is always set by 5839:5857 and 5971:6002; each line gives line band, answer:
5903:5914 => 0.01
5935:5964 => 0.00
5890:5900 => 0.04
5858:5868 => -0.01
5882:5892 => 0.04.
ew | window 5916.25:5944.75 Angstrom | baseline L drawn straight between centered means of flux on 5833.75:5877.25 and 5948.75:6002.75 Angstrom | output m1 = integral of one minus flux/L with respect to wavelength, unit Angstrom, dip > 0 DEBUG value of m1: 0.1 Angstrom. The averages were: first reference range 9.4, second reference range 9.13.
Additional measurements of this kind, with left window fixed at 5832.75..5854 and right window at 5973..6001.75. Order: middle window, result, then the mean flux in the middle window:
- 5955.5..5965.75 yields 0.1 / 9.12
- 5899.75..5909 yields 0.0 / 9.28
